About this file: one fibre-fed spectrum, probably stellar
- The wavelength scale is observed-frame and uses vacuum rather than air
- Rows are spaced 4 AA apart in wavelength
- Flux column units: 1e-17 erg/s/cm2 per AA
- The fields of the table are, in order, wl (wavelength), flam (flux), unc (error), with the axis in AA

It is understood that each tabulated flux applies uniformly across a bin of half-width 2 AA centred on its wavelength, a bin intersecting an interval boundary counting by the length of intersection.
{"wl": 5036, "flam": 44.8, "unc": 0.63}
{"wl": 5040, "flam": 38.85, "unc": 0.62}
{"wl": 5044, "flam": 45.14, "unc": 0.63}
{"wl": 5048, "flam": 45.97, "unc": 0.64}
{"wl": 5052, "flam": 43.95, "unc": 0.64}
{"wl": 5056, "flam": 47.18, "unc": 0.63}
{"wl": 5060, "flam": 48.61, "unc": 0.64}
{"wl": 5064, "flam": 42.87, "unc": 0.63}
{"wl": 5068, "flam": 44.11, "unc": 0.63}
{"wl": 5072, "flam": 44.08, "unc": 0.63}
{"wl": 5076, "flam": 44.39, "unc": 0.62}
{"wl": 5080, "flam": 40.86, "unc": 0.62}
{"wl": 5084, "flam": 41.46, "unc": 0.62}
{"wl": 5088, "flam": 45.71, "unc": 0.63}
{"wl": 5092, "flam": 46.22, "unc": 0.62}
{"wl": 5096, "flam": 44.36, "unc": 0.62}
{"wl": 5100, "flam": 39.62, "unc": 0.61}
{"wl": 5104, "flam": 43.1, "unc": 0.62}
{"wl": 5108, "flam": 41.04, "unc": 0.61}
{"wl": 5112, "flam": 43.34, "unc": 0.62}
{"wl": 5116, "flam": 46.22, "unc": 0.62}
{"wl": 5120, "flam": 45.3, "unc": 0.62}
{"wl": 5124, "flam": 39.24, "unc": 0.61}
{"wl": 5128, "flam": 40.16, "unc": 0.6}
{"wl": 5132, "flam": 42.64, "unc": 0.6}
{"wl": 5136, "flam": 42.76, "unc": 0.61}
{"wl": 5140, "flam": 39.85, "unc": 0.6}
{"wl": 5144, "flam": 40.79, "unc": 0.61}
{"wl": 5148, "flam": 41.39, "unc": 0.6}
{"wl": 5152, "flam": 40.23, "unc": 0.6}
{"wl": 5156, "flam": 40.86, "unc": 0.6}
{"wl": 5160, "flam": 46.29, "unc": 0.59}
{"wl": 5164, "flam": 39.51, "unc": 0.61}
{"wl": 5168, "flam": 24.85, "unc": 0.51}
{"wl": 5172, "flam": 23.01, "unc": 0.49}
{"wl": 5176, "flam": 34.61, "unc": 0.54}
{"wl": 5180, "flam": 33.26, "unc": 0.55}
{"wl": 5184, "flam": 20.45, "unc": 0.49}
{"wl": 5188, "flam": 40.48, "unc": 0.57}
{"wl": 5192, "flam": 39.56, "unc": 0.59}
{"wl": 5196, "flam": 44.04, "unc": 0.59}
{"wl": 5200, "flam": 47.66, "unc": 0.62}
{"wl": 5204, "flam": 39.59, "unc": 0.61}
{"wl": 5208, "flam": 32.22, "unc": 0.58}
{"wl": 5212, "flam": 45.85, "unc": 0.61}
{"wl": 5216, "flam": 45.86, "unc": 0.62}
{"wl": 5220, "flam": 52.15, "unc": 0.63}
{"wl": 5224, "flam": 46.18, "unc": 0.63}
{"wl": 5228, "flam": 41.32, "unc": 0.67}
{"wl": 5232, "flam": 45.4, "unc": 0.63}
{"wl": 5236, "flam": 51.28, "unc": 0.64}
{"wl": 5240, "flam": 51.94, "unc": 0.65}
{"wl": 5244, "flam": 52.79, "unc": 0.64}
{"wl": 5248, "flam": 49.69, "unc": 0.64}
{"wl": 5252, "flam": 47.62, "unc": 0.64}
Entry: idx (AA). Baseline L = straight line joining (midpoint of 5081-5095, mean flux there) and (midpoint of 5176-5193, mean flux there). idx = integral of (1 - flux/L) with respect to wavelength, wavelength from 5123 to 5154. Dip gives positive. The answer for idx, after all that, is -2.0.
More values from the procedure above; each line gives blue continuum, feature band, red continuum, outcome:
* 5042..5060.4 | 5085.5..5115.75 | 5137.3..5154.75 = -0.2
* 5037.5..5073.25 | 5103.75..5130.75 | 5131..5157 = -0.3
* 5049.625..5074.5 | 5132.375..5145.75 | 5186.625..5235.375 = 0.9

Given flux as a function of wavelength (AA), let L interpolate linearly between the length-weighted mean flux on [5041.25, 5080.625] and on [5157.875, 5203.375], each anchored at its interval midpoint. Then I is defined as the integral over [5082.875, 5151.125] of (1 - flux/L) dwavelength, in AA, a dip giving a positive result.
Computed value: -3.2 AA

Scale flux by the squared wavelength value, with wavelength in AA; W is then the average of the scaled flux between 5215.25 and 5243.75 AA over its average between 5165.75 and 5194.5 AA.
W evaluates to 1.57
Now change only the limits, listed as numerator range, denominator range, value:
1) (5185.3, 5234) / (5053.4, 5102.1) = 1.03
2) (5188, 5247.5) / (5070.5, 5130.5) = 1.10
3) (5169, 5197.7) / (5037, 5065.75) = 0.78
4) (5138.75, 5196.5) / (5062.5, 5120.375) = 0.86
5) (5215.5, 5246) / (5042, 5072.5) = 1.15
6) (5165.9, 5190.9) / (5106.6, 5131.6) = 0.72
